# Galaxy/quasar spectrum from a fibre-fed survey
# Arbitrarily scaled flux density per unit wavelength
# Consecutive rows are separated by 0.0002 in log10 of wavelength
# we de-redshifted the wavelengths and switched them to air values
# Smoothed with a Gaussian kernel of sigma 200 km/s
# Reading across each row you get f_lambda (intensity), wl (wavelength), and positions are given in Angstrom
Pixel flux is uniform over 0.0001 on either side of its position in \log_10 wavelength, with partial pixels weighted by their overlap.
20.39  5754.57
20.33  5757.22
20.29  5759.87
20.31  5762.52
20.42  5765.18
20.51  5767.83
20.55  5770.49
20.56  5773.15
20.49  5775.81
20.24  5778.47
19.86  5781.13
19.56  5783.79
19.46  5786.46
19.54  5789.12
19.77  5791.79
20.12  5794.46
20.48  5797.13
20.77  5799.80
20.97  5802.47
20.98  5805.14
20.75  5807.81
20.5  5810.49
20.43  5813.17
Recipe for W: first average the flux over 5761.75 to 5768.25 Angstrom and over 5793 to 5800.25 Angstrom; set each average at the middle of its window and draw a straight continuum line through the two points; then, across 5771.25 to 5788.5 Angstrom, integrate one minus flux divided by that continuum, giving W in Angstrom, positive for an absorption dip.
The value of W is 0.3 Angstrom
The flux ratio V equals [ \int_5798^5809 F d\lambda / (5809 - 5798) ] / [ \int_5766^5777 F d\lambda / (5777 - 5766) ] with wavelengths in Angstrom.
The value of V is 1.02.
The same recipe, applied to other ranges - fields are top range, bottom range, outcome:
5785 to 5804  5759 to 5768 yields 0.99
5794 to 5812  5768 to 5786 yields 1.02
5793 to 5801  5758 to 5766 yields 1.00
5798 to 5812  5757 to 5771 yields 1.02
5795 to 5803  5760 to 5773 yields 1.01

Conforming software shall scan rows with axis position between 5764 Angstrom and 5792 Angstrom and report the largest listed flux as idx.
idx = 20.56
